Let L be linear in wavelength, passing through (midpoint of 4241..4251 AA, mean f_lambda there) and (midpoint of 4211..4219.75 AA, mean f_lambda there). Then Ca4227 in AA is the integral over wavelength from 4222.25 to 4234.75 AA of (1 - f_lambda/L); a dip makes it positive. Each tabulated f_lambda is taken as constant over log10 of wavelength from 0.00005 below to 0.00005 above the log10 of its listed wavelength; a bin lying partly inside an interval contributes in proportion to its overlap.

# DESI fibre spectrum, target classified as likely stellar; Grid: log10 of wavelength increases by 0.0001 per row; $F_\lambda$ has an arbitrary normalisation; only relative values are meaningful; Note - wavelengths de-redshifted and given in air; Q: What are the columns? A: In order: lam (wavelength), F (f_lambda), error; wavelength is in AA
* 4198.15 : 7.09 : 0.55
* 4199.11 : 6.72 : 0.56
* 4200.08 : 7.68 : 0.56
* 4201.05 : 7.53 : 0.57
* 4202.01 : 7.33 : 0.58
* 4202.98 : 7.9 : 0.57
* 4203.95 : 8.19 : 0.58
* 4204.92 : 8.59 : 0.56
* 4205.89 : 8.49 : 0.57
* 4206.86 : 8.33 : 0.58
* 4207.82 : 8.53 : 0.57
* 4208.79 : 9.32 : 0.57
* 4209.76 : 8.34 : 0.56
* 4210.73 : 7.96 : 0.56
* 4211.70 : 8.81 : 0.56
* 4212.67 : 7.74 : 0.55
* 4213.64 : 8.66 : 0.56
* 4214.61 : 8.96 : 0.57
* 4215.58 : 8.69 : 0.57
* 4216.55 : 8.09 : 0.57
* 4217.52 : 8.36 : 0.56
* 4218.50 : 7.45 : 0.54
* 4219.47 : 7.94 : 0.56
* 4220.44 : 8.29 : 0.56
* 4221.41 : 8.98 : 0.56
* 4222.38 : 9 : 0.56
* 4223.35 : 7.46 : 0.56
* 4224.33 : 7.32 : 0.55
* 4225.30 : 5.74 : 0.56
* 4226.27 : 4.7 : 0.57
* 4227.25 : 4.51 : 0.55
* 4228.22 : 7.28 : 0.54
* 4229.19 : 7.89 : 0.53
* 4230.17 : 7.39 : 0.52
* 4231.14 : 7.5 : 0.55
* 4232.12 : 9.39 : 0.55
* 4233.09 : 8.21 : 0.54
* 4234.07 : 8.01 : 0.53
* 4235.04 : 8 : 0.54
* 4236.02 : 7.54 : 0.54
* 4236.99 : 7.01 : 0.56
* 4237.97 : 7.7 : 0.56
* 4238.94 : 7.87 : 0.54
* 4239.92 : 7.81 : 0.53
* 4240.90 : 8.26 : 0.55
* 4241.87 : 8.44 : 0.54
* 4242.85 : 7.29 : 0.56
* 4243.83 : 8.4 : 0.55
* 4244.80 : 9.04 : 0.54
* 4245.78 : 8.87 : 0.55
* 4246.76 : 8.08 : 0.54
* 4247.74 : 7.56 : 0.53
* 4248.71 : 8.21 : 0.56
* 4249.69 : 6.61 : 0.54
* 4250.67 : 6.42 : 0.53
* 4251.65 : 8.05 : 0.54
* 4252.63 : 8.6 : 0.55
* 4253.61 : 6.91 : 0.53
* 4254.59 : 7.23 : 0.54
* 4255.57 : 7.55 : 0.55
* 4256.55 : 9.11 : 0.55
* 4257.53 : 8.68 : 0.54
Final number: 1.4 AA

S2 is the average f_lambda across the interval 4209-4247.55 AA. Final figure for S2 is 7.88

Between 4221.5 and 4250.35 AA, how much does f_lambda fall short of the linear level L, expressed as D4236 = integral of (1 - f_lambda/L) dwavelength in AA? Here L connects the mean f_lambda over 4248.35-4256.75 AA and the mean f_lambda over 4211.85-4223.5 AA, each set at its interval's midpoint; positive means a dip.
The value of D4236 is 1.1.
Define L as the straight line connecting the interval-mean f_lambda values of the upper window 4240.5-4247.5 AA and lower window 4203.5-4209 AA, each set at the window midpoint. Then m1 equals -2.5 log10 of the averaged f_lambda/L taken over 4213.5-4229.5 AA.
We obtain 0.12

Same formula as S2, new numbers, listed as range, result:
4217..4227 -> 7.45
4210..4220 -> 8.26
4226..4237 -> 7.35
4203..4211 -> 8.45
